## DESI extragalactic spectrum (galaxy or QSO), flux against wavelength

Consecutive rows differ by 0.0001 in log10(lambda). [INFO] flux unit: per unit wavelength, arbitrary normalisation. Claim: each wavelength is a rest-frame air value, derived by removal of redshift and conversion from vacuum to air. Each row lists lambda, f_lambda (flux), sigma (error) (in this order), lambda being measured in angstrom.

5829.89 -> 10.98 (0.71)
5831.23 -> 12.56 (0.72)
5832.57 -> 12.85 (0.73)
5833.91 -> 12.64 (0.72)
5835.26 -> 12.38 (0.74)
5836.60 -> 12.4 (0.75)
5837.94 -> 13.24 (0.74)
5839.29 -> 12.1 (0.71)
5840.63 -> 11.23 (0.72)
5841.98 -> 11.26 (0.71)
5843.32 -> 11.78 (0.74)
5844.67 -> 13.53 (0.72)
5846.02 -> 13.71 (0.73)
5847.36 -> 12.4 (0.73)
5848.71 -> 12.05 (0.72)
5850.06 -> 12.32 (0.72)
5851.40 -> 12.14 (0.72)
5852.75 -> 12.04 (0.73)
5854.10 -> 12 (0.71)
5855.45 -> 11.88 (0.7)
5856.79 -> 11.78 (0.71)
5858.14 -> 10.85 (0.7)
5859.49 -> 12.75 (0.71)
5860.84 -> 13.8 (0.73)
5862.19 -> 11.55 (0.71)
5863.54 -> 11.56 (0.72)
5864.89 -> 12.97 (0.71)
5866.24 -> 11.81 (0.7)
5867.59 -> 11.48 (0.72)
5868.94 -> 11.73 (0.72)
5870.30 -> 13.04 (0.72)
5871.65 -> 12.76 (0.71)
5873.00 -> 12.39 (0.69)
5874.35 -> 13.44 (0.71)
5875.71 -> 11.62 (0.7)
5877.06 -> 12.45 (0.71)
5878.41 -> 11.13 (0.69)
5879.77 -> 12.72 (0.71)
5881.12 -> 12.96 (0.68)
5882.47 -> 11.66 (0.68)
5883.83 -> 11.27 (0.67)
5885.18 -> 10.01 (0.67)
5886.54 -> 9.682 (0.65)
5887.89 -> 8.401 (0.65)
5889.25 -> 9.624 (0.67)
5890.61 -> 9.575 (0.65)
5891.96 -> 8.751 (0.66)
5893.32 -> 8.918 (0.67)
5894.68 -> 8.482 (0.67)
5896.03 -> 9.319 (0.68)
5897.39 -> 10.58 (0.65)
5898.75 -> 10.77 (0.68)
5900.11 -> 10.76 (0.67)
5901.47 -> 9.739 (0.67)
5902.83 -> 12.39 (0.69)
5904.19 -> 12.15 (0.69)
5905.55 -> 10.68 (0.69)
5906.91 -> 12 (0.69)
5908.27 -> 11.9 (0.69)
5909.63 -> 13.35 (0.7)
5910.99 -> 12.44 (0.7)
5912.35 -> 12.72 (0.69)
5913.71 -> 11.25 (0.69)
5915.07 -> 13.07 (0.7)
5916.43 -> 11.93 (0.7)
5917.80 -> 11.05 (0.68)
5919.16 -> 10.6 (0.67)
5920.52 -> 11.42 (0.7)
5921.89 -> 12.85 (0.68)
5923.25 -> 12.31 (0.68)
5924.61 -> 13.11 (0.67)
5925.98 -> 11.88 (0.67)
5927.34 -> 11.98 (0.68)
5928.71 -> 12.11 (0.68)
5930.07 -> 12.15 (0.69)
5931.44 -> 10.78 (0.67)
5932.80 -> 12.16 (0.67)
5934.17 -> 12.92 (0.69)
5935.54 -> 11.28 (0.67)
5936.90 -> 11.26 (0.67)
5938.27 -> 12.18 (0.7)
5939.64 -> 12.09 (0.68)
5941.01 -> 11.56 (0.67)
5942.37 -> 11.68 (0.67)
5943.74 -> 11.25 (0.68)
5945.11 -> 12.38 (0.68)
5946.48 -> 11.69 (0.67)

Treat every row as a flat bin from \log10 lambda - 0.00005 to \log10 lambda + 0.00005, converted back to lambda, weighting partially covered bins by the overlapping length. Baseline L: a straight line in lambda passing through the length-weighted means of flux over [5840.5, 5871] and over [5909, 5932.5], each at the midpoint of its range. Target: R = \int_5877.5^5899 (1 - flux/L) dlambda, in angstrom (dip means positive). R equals 3.3 angstrom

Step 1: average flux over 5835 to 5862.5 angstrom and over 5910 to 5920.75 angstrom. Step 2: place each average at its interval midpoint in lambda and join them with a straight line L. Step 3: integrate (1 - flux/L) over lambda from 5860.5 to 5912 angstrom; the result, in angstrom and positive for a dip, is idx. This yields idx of 3.2 angstrom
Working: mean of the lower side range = 12.3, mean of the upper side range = 11.9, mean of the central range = 11.3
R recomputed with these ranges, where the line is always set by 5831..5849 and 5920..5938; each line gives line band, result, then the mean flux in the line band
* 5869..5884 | -0.06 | 12.3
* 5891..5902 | 2.27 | 9.66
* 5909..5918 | -0.16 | 12.3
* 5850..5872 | 0.38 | 12.1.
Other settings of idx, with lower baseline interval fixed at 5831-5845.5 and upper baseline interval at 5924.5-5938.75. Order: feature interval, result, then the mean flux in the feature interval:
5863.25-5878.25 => -0.1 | 12.3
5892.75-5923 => 1.8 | 11.3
